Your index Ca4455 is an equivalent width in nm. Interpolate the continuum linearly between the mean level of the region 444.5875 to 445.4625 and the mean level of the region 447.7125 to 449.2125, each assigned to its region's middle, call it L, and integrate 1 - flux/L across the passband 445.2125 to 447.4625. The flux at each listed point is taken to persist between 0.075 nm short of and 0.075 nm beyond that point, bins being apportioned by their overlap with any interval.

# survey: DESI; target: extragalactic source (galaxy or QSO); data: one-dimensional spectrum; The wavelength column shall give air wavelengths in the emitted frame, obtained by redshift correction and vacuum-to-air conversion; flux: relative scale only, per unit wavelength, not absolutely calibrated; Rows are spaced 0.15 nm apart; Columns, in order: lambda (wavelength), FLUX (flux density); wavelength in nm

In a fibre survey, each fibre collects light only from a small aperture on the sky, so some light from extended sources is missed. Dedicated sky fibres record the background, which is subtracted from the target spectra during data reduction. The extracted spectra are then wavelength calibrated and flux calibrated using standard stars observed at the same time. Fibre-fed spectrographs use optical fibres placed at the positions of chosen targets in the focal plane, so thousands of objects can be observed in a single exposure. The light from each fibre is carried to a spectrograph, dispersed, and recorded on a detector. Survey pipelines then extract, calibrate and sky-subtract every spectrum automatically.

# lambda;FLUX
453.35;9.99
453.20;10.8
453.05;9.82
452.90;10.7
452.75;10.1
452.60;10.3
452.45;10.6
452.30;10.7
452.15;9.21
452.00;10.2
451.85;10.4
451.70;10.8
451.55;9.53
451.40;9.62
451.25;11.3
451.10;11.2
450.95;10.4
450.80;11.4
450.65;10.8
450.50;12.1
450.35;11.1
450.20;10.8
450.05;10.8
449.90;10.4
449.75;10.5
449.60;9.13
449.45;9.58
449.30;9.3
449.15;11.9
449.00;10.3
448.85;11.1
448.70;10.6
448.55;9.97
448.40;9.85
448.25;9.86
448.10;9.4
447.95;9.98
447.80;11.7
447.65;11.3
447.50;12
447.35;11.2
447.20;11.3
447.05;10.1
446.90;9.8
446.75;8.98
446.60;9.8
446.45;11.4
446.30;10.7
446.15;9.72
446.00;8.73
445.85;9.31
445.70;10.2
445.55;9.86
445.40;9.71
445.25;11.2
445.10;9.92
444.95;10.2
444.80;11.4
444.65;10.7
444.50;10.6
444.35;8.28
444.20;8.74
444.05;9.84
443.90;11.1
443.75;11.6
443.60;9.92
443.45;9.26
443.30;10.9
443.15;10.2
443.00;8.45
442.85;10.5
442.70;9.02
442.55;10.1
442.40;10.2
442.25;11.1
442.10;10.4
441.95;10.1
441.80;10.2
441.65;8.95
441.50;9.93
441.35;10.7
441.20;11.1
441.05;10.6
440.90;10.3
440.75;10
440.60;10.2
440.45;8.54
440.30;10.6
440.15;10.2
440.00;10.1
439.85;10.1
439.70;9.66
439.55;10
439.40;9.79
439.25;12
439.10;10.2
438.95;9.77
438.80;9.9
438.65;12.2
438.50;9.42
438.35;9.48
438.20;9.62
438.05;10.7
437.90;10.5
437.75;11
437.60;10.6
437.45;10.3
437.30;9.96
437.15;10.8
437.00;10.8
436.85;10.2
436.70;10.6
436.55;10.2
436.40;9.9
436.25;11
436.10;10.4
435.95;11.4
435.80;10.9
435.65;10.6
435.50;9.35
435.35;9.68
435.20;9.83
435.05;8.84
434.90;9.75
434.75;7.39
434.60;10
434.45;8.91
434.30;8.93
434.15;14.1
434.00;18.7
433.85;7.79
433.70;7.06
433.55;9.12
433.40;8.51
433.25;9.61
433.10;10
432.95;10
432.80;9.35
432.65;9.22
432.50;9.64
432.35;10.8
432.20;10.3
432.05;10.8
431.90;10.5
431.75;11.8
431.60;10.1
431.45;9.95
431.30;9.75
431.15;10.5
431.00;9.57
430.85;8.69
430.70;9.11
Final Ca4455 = 0.08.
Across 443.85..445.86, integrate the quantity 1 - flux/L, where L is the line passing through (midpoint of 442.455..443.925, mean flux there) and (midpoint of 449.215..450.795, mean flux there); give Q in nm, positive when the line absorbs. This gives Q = 0.02 nm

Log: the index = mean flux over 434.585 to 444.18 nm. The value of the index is 10.2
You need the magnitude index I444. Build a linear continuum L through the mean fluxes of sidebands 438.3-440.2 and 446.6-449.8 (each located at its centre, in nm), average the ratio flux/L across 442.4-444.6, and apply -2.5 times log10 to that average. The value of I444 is 0.04 mag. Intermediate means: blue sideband 10.2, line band 9.91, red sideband 10.4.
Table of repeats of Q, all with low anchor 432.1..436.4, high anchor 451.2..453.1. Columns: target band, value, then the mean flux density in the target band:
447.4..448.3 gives -0.05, 10.7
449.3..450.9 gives -0.06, 10.6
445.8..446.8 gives 0.03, 9.84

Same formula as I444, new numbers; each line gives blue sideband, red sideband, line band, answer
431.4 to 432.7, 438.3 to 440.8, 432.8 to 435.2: 0.05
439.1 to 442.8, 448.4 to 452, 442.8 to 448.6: 0.02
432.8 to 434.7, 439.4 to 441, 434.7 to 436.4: 0.02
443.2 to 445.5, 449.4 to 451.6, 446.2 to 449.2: -0.01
